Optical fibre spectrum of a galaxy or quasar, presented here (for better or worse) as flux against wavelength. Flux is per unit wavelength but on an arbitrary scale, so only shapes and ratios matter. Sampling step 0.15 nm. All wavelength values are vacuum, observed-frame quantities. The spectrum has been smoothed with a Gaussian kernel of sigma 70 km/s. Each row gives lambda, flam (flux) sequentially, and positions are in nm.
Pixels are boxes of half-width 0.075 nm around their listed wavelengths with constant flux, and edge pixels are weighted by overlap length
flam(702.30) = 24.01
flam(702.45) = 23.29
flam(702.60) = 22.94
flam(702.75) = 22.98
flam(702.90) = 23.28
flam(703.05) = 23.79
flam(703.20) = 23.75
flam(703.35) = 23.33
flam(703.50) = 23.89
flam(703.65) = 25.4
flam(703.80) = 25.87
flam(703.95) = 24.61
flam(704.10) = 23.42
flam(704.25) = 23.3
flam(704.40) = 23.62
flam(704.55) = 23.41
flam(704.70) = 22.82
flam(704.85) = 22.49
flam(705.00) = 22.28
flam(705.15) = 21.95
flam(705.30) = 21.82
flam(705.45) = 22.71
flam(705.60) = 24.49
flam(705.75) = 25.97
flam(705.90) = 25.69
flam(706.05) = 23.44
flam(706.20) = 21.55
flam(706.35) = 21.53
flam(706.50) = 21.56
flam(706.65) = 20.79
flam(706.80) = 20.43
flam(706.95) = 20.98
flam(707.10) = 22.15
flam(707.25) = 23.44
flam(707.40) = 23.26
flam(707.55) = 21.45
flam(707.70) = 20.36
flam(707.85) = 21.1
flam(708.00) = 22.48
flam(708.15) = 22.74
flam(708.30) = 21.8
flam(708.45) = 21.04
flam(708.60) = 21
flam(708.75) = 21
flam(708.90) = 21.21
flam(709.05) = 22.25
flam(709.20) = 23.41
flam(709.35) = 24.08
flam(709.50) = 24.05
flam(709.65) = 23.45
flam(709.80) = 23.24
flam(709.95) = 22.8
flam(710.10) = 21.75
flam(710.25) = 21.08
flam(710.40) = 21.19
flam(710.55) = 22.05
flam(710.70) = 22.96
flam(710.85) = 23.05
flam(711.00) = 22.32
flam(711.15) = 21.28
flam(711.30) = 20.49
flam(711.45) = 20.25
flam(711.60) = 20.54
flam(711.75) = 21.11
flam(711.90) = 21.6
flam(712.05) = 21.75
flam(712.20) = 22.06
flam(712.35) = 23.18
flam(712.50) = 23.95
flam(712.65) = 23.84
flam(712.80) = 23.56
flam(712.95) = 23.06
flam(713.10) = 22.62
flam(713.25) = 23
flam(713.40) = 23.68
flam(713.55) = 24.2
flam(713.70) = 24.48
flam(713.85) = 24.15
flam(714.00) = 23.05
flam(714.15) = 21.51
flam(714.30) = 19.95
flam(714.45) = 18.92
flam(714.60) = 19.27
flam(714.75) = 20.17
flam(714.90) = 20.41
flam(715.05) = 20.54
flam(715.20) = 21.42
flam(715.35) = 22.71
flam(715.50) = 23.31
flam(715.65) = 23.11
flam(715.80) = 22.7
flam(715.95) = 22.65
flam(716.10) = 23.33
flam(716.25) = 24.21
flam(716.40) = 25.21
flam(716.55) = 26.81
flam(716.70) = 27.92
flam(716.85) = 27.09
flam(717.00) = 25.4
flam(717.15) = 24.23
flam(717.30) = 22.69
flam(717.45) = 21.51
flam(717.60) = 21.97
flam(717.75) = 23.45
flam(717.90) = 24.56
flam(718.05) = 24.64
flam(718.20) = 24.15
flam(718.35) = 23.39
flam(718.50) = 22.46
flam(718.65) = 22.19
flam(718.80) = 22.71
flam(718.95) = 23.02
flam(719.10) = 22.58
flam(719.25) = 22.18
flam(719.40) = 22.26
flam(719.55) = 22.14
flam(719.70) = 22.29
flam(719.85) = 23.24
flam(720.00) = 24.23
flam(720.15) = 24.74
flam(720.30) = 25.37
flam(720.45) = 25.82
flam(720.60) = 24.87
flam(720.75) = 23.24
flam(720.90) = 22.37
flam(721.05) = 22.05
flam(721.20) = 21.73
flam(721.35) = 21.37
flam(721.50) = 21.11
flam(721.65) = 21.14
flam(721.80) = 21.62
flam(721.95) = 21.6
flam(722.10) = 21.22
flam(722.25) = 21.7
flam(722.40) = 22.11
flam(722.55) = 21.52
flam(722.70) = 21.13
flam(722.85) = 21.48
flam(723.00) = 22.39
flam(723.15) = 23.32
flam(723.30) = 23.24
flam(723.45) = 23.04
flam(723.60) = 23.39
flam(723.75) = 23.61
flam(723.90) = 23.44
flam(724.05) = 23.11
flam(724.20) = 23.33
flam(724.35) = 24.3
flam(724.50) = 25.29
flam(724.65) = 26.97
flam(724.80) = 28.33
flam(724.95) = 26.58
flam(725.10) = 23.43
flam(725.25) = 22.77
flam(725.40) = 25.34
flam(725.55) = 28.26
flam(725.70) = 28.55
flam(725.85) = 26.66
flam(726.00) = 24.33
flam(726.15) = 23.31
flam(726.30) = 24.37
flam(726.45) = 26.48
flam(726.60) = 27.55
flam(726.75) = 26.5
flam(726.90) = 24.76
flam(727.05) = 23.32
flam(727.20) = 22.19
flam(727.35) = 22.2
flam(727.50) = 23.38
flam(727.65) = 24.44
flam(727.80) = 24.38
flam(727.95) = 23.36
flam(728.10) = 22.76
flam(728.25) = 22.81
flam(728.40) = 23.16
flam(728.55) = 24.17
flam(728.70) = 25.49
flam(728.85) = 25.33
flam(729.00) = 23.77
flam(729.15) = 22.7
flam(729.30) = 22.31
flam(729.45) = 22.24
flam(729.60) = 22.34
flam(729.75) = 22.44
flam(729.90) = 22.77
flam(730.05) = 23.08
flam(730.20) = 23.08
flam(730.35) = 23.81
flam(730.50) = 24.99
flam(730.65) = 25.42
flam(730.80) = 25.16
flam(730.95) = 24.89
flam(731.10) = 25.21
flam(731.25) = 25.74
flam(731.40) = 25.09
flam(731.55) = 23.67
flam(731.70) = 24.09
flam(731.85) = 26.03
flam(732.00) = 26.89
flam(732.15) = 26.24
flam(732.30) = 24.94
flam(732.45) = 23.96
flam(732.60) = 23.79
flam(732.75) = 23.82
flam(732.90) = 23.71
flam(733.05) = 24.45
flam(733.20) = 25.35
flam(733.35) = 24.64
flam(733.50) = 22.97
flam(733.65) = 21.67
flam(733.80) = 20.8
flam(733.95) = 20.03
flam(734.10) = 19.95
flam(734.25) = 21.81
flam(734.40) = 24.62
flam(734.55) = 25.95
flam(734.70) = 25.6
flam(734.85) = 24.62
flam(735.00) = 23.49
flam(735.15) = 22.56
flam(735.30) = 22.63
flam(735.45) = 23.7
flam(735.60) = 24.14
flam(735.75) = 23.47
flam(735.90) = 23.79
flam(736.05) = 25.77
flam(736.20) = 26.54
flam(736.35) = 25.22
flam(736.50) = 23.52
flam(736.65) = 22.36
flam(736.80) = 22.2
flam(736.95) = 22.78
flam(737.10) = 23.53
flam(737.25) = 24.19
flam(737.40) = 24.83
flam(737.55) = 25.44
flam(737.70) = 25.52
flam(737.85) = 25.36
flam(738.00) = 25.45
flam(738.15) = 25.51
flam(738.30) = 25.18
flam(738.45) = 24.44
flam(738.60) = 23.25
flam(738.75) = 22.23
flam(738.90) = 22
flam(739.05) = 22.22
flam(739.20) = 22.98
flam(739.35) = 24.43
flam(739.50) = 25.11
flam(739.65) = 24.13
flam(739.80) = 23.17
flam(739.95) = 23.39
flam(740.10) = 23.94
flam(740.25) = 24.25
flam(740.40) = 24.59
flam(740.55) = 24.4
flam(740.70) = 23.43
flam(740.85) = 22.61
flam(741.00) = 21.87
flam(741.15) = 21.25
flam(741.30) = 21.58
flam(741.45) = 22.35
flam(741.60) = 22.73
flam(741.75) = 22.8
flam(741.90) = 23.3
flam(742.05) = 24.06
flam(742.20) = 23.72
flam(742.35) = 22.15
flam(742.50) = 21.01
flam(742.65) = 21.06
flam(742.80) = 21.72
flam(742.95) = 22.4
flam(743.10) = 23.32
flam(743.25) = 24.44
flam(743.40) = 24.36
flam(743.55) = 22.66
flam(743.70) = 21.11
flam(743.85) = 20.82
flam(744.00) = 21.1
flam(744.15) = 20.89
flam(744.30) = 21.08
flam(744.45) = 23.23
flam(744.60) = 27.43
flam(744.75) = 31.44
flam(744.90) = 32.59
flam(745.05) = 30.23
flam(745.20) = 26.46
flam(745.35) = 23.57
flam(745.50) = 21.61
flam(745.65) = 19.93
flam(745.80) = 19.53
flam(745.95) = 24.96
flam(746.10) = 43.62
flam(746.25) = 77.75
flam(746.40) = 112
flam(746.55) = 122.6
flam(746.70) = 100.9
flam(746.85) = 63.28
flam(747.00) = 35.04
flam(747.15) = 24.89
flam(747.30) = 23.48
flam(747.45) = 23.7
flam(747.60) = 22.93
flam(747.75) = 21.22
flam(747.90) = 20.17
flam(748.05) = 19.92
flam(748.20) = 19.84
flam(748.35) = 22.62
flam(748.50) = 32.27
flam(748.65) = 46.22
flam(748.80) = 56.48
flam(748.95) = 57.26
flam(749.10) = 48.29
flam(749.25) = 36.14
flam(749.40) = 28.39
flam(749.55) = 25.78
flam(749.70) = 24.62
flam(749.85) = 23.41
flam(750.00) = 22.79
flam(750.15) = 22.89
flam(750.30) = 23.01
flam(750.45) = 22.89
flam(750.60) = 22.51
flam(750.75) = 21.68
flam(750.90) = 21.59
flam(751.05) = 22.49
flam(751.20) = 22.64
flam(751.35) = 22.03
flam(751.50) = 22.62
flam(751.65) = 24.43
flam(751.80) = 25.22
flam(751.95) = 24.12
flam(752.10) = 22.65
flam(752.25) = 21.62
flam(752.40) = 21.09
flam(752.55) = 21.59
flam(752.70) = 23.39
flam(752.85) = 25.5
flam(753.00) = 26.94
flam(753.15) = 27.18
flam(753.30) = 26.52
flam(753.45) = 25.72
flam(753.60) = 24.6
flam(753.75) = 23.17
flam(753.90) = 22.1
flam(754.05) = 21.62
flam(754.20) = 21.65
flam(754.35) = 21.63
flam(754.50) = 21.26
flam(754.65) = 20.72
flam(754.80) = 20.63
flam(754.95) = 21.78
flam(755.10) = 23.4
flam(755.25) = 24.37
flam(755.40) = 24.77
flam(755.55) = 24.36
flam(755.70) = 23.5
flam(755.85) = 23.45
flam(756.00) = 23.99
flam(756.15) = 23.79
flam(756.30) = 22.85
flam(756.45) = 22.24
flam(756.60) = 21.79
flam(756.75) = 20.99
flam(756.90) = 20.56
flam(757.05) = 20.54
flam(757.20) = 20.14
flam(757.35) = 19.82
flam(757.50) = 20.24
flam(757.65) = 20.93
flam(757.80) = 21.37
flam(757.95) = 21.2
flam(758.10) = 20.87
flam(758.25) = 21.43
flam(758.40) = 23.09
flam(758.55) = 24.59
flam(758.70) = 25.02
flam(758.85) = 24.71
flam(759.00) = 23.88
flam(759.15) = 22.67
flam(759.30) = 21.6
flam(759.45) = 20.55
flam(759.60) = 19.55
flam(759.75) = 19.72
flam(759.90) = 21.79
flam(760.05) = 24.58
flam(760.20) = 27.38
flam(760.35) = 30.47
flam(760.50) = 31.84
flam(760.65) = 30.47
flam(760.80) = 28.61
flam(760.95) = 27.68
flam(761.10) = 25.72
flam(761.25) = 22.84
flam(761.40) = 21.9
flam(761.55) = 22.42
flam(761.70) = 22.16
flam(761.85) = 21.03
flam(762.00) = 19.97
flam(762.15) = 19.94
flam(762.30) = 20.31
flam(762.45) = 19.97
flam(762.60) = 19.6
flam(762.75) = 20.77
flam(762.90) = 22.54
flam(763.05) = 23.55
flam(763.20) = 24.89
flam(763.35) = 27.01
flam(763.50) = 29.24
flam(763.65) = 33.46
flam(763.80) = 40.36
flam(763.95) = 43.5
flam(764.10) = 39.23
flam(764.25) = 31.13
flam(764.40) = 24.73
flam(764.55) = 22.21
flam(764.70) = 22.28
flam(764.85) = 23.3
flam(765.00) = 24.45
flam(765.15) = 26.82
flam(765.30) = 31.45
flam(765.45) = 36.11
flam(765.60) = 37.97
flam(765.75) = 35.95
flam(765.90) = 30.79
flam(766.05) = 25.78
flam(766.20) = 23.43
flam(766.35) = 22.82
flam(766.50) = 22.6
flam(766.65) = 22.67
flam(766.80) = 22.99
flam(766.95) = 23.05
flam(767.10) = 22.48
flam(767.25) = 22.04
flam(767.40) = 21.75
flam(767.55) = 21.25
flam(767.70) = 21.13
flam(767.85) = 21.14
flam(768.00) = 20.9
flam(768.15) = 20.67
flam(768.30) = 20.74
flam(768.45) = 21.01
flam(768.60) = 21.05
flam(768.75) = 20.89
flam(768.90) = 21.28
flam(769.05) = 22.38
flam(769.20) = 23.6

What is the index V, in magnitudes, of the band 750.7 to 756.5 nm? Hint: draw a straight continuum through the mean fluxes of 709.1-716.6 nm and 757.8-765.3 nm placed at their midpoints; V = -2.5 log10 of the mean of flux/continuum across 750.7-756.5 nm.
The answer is 0.06 mag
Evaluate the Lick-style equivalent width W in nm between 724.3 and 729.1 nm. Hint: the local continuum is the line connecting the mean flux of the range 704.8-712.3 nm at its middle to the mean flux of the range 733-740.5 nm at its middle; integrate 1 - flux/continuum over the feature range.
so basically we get -0.33 nm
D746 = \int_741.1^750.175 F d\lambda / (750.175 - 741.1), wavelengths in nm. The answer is 32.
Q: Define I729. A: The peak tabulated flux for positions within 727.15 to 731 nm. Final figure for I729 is 25.49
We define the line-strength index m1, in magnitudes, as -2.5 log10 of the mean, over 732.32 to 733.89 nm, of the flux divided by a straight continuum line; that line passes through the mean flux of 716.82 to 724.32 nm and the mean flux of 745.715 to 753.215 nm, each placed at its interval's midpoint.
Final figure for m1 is 0.174 mag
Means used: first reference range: 22.9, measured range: 23.5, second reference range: 33.8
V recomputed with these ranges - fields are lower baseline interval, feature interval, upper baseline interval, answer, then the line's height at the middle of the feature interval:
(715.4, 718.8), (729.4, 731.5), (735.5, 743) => -0.02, 23.7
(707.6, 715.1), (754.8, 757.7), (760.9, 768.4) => 0.12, 24.9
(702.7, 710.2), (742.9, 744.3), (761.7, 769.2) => 0.09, 24.3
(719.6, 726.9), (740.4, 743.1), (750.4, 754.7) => 0.04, 23.4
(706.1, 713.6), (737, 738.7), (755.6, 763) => -0.10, 22.5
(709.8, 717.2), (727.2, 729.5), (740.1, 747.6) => 0.15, 26.9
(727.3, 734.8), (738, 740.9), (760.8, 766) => 0.04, 24.6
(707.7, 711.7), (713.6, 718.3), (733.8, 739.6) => -0.03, 22.4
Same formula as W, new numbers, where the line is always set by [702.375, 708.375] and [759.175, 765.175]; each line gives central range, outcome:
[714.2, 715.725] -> 0.15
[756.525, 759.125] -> 0.35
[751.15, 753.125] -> 0.12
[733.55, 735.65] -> 0.11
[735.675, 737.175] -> 0.02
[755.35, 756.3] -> 0.05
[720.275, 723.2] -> 0.17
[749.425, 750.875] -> 0.09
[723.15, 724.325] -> 0.02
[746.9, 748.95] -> -0.42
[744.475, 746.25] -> -0.34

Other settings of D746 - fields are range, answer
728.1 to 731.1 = 23.7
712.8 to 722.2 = 23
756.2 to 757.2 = 21.5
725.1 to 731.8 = 24.3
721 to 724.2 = 22.2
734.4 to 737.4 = 24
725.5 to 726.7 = 26.2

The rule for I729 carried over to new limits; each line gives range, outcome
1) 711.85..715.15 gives 24.48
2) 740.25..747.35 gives 122.6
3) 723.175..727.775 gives 28.55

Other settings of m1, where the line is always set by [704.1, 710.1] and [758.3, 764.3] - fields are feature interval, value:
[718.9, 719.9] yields 0.03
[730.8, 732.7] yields -0.05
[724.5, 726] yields -0.12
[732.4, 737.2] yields 0.02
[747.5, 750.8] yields -0.18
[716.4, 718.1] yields -0.07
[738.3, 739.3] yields 0.05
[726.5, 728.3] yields -0.02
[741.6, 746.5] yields -0.18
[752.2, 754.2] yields 0.05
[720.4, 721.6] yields 0.02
